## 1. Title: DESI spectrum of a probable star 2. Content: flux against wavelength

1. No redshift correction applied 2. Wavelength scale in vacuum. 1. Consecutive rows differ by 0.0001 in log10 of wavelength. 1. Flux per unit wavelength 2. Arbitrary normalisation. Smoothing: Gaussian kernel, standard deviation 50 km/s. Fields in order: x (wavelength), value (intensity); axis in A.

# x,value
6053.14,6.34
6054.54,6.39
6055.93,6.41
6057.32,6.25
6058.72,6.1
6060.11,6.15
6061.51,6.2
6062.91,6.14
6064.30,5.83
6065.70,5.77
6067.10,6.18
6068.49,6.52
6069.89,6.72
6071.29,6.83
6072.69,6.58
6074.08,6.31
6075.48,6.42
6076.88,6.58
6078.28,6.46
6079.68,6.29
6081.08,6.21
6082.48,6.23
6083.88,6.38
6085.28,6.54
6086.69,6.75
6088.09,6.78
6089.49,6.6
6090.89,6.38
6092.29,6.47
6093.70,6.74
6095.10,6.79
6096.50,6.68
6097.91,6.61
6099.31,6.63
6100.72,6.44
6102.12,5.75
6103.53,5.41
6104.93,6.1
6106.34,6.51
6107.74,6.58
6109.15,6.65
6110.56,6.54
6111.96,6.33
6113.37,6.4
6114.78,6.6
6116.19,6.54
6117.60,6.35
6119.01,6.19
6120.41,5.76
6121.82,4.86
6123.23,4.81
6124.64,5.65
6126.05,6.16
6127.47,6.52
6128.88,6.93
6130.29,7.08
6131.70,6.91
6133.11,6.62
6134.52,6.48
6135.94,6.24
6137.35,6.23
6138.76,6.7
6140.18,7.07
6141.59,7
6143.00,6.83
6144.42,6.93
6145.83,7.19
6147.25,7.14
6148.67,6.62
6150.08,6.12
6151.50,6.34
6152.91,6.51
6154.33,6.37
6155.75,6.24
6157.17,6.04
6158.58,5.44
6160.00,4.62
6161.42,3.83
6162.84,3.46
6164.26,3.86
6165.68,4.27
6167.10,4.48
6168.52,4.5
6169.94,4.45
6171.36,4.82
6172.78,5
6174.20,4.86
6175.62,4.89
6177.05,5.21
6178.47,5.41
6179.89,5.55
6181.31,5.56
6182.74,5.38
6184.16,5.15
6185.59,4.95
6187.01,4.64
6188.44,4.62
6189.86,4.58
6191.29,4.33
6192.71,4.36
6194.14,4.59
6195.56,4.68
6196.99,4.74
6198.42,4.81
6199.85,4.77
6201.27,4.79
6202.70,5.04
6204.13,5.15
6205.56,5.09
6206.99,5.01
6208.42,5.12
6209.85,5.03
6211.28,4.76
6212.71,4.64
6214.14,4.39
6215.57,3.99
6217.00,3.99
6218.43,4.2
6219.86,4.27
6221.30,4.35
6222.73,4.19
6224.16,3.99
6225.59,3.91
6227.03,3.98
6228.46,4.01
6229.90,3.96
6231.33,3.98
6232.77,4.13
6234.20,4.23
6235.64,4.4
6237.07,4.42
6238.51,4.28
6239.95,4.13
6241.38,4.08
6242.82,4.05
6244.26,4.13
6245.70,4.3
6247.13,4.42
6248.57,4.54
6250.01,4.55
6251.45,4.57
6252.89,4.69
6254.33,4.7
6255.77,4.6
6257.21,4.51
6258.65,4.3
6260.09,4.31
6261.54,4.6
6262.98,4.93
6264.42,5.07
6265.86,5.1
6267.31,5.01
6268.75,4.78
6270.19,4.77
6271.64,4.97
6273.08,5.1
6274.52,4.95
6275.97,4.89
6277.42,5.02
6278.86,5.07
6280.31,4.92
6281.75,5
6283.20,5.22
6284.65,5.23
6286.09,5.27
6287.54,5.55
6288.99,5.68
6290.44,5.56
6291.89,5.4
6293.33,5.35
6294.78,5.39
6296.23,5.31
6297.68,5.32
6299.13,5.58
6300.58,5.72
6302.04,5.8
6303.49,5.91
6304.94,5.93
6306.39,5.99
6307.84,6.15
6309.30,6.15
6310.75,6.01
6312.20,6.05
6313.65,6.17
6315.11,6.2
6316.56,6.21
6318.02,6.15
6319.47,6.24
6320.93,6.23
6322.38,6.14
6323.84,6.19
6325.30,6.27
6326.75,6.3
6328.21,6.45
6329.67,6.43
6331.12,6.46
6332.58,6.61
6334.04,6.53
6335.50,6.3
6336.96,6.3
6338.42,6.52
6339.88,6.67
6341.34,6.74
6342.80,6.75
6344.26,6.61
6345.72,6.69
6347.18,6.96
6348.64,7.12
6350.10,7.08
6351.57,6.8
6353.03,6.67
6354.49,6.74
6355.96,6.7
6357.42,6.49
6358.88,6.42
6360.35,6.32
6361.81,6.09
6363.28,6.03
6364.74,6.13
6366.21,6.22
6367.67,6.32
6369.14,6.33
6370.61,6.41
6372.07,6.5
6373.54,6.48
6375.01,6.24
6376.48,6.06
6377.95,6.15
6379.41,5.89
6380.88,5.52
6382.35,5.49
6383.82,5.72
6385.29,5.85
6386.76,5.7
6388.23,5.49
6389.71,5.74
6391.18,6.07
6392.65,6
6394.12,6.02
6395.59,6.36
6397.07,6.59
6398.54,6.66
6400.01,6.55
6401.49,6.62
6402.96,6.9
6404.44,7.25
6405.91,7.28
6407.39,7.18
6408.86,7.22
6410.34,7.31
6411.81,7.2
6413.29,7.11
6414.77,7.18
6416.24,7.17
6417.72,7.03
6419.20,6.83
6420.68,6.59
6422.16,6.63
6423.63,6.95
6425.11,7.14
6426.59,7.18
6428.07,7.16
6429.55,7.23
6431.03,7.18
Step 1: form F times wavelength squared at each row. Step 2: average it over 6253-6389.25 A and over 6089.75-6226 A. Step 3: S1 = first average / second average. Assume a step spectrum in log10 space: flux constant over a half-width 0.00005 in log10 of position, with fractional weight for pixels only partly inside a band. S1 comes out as 1.1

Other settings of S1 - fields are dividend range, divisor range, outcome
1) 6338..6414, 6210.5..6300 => 1.44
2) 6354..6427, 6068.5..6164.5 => 1.12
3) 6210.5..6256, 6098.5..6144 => 0.70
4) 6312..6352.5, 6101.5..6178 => 1.17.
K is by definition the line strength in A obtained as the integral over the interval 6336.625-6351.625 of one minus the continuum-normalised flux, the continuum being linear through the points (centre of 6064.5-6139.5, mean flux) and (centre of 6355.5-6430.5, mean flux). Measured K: -0.6 A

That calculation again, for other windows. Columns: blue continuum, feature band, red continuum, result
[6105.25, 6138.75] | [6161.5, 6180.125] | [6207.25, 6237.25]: 2.41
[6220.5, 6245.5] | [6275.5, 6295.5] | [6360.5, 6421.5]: -1.48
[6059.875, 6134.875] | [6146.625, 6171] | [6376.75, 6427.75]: 4.17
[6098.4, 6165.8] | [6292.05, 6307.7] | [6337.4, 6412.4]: 1.75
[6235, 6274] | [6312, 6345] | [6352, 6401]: -4.90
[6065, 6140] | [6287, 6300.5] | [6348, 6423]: 2.04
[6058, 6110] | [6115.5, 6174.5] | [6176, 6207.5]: -3.06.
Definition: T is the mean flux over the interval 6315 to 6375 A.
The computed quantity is 6.46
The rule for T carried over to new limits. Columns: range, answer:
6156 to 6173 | 4.6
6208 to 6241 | 4.27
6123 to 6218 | 5.39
